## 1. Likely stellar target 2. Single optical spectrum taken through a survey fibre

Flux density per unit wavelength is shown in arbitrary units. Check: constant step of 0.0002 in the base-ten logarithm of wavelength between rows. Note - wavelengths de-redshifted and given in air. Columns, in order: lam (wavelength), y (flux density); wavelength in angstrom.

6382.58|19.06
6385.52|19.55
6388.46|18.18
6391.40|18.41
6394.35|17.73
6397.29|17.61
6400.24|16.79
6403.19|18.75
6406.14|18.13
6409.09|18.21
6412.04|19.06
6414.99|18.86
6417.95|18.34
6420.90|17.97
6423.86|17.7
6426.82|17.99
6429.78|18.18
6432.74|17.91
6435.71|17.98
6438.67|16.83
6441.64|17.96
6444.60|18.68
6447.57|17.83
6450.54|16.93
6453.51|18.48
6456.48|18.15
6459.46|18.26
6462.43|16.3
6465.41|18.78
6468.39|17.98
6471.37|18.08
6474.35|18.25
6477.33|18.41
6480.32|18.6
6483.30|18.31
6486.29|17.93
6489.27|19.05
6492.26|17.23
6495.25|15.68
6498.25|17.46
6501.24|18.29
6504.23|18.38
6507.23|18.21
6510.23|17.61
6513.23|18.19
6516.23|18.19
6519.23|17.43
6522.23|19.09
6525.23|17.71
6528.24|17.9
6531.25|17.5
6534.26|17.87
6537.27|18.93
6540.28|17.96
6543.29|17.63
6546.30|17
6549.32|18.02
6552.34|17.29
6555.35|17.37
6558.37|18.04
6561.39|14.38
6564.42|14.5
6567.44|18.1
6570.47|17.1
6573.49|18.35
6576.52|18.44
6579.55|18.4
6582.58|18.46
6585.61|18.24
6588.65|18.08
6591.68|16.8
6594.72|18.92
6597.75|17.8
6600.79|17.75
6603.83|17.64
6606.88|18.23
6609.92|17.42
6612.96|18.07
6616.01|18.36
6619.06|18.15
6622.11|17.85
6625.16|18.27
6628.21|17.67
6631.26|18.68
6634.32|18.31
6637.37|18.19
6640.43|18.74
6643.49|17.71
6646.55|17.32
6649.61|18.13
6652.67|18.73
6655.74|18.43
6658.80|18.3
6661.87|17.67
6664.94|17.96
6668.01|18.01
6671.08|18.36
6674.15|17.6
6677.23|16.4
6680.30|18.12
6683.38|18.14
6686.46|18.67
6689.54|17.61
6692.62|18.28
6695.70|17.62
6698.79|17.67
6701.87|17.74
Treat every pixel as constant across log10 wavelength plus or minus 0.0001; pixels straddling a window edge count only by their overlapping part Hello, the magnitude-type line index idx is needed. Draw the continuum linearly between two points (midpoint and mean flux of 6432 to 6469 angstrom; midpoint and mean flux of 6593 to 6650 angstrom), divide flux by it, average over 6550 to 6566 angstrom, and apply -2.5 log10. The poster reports 0.10 mag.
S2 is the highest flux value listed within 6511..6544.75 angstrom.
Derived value 19.09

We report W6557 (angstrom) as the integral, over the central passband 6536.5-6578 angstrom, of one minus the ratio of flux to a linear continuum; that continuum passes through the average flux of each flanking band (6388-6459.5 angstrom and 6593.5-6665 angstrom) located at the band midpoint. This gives 1.7 angstrom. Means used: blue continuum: 18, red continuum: 18.1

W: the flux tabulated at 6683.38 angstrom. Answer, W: 18.14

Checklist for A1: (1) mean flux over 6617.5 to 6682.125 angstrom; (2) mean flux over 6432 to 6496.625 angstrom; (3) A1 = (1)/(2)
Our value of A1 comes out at 1.01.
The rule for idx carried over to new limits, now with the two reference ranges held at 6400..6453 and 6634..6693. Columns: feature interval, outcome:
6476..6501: 0.01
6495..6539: 0.00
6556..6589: 0.04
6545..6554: 0.04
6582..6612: 0.01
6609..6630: 0.00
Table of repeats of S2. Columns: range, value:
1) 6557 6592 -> 18.46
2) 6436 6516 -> 19.05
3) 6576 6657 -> 18.92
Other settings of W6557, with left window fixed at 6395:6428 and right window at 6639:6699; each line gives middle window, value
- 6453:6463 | 0.1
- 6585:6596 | 0.0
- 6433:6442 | 0.3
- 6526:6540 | 0.0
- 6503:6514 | 0.0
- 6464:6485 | -0.3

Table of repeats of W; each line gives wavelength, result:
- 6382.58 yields 19.06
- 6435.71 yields 17.98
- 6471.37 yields 18.08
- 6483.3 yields 18.31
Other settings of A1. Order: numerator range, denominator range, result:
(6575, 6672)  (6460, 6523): 1.01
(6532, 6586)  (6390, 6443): 0.97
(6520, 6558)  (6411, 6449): 0.99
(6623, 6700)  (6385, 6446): 1.00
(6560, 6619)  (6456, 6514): 0.98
